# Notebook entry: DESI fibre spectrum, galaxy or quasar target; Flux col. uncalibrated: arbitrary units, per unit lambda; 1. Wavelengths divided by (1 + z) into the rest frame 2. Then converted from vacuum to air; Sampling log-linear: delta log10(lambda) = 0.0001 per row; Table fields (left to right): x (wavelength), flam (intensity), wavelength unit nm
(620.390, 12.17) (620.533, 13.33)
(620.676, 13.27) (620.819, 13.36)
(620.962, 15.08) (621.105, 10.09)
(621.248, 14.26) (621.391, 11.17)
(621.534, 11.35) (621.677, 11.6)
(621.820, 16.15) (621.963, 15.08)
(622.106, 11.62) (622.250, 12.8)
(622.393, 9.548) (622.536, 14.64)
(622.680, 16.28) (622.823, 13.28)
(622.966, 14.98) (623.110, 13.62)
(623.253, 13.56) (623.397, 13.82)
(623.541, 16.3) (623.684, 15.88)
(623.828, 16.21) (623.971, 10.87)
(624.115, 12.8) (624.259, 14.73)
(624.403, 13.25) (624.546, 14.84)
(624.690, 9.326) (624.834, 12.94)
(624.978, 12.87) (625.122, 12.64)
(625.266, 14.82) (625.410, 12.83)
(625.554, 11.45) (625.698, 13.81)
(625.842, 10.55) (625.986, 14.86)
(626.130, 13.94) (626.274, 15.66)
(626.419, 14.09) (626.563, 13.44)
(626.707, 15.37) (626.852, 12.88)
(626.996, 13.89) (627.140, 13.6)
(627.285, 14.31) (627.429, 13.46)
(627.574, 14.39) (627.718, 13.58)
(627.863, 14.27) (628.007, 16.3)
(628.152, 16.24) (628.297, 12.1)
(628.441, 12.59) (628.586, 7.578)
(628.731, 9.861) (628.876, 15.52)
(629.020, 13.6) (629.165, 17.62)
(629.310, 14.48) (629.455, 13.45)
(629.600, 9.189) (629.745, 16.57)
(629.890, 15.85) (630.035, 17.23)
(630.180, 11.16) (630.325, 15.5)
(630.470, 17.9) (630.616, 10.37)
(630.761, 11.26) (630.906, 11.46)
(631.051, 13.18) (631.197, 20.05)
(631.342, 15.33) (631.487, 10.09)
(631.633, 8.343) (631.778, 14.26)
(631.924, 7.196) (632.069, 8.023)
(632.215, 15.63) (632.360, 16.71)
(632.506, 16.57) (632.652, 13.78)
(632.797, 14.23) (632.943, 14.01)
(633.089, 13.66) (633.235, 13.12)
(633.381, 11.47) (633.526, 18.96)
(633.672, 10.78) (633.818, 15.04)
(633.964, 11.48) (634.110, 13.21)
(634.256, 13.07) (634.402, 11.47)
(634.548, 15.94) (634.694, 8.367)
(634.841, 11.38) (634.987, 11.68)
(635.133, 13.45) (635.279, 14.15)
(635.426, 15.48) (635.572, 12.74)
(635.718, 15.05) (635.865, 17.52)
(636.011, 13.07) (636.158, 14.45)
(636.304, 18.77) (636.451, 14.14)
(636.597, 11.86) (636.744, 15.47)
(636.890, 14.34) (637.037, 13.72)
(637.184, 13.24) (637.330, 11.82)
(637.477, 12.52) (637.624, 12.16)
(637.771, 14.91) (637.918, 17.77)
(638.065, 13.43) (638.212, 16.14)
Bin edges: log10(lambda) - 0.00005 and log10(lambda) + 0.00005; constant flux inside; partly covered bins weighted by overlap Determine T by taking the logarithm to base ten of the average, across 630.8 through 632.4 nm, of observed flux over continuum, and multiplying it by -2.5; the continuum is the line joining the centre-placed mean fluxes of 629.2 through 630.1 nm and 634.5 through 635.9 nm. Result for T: 0.12 mag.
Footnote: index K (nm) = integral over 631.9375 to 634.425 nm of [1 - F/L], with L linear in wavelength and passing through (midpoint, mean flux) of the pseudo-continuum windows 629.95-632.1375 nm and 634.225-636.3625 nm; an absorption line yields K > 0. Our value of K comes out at -0.04 nm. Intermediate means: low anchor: 12.8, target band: 13.5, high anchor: 13.8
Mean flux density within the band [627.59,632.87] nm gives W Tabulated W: 13.5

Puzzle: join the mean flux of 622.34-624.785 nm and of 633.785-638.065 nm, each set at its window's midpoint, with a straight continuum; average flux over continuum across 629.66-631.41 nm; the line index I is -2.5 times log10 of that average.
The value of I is -0.07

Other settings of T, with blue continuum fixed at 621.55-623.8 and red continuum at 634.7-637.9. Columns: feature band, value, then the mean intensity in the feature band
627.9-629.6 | 0.04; 13.4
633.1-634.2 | 0.03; 13.4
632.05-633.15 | -0.04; 14.4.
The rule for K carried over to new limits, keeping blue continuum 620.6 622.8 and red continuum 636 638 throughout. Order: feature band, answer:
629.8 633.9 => 0.059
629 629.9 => -0.046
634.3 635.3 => 0.125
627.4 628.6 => -0.011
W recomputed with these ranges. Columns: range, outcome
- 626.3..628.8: 13.5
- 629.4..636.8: 13.6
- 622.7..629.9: 13.7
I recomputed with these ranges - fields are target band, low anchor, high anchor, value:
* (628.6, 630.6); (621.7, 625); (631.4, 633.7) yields -0.07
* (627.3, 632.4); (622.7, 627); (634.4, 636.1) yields 0.01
